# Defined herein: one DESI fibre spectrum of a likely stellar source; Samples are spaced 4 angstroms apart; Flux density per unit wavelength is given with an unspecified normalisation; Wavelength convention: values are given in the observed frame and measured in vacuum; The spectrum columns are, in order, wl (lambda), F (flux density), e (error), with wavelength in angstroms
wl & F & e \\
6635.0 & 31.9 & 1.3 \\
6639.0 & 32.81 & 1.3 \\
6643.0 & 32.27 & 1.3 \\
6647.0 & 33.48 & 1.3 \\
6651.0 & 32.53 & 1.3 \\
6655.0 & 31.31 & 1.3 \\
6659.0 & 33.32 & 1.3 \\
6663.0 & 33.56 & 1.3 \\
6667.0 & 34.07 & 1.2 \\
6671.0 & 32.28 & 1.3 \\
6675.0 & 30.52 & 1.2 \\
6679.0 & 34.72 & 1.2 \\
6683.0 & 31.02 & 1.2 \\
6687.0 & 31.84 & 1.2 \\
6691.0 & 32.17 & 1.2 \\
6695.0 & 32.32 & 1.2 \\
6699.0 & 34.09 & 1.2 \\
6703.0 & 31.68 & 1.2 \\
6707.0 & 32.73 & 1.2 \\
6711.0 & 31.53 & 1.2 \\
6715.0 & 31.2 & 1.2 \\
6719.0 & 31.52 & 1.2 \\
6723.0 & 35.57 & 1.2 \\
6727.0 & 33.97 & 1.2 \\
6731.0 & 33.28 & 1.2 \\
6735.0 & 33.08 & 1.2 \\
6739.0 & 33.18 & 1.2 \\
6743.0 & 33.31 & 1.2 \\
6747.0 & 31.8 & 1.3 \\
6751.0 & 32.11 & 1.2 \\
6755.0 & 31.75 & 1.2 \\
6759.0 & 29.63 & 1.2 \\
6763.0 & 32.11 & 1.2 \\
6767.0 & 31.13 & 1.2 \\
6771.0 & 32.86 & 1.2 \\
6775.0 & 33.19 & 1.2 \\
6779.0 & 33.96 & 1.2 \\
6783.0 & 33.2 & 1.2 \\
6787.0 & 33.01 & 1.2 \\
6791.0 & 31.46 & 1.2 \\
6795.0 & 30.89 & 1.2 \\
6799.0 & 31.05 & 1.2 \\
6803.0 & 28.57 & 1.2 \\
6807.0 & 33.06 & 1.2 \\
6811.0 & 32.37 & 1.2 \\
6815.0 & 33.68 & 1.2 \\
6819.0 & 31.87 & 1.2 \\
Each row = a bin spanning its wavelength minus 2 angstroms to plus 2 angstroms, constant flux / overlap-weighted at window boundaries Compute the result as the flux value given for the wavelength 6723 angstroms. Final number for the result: 35.57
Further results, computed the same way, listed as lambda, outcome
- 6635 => 31.9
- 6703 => 31.68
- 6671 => 32.28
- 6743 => 33.31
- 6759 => 29.63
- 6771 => 32.86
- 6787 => 33.01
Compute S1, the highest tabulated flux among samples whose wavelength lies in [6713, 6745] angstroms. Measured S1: 35.57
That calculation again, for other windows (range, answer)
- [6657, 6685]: 34.72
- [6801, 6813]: 33.06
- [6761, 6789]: 33.96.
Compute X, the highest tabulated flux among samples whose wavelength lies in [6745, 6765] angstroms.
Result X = 32.11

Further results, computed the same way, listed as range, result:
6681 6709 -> 34.09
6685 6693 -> 32.17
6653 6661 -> 33.32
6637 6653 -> 33.48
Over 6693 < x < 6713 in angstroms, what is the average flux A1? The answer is 32.5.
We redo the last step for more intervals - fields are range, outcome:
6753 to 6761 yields 30.7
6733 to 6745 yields 33.2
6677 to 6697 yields 32.4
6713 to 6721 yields 31.4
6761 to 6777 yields 32.3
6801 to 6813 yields 31.3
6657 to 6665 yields 33.4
